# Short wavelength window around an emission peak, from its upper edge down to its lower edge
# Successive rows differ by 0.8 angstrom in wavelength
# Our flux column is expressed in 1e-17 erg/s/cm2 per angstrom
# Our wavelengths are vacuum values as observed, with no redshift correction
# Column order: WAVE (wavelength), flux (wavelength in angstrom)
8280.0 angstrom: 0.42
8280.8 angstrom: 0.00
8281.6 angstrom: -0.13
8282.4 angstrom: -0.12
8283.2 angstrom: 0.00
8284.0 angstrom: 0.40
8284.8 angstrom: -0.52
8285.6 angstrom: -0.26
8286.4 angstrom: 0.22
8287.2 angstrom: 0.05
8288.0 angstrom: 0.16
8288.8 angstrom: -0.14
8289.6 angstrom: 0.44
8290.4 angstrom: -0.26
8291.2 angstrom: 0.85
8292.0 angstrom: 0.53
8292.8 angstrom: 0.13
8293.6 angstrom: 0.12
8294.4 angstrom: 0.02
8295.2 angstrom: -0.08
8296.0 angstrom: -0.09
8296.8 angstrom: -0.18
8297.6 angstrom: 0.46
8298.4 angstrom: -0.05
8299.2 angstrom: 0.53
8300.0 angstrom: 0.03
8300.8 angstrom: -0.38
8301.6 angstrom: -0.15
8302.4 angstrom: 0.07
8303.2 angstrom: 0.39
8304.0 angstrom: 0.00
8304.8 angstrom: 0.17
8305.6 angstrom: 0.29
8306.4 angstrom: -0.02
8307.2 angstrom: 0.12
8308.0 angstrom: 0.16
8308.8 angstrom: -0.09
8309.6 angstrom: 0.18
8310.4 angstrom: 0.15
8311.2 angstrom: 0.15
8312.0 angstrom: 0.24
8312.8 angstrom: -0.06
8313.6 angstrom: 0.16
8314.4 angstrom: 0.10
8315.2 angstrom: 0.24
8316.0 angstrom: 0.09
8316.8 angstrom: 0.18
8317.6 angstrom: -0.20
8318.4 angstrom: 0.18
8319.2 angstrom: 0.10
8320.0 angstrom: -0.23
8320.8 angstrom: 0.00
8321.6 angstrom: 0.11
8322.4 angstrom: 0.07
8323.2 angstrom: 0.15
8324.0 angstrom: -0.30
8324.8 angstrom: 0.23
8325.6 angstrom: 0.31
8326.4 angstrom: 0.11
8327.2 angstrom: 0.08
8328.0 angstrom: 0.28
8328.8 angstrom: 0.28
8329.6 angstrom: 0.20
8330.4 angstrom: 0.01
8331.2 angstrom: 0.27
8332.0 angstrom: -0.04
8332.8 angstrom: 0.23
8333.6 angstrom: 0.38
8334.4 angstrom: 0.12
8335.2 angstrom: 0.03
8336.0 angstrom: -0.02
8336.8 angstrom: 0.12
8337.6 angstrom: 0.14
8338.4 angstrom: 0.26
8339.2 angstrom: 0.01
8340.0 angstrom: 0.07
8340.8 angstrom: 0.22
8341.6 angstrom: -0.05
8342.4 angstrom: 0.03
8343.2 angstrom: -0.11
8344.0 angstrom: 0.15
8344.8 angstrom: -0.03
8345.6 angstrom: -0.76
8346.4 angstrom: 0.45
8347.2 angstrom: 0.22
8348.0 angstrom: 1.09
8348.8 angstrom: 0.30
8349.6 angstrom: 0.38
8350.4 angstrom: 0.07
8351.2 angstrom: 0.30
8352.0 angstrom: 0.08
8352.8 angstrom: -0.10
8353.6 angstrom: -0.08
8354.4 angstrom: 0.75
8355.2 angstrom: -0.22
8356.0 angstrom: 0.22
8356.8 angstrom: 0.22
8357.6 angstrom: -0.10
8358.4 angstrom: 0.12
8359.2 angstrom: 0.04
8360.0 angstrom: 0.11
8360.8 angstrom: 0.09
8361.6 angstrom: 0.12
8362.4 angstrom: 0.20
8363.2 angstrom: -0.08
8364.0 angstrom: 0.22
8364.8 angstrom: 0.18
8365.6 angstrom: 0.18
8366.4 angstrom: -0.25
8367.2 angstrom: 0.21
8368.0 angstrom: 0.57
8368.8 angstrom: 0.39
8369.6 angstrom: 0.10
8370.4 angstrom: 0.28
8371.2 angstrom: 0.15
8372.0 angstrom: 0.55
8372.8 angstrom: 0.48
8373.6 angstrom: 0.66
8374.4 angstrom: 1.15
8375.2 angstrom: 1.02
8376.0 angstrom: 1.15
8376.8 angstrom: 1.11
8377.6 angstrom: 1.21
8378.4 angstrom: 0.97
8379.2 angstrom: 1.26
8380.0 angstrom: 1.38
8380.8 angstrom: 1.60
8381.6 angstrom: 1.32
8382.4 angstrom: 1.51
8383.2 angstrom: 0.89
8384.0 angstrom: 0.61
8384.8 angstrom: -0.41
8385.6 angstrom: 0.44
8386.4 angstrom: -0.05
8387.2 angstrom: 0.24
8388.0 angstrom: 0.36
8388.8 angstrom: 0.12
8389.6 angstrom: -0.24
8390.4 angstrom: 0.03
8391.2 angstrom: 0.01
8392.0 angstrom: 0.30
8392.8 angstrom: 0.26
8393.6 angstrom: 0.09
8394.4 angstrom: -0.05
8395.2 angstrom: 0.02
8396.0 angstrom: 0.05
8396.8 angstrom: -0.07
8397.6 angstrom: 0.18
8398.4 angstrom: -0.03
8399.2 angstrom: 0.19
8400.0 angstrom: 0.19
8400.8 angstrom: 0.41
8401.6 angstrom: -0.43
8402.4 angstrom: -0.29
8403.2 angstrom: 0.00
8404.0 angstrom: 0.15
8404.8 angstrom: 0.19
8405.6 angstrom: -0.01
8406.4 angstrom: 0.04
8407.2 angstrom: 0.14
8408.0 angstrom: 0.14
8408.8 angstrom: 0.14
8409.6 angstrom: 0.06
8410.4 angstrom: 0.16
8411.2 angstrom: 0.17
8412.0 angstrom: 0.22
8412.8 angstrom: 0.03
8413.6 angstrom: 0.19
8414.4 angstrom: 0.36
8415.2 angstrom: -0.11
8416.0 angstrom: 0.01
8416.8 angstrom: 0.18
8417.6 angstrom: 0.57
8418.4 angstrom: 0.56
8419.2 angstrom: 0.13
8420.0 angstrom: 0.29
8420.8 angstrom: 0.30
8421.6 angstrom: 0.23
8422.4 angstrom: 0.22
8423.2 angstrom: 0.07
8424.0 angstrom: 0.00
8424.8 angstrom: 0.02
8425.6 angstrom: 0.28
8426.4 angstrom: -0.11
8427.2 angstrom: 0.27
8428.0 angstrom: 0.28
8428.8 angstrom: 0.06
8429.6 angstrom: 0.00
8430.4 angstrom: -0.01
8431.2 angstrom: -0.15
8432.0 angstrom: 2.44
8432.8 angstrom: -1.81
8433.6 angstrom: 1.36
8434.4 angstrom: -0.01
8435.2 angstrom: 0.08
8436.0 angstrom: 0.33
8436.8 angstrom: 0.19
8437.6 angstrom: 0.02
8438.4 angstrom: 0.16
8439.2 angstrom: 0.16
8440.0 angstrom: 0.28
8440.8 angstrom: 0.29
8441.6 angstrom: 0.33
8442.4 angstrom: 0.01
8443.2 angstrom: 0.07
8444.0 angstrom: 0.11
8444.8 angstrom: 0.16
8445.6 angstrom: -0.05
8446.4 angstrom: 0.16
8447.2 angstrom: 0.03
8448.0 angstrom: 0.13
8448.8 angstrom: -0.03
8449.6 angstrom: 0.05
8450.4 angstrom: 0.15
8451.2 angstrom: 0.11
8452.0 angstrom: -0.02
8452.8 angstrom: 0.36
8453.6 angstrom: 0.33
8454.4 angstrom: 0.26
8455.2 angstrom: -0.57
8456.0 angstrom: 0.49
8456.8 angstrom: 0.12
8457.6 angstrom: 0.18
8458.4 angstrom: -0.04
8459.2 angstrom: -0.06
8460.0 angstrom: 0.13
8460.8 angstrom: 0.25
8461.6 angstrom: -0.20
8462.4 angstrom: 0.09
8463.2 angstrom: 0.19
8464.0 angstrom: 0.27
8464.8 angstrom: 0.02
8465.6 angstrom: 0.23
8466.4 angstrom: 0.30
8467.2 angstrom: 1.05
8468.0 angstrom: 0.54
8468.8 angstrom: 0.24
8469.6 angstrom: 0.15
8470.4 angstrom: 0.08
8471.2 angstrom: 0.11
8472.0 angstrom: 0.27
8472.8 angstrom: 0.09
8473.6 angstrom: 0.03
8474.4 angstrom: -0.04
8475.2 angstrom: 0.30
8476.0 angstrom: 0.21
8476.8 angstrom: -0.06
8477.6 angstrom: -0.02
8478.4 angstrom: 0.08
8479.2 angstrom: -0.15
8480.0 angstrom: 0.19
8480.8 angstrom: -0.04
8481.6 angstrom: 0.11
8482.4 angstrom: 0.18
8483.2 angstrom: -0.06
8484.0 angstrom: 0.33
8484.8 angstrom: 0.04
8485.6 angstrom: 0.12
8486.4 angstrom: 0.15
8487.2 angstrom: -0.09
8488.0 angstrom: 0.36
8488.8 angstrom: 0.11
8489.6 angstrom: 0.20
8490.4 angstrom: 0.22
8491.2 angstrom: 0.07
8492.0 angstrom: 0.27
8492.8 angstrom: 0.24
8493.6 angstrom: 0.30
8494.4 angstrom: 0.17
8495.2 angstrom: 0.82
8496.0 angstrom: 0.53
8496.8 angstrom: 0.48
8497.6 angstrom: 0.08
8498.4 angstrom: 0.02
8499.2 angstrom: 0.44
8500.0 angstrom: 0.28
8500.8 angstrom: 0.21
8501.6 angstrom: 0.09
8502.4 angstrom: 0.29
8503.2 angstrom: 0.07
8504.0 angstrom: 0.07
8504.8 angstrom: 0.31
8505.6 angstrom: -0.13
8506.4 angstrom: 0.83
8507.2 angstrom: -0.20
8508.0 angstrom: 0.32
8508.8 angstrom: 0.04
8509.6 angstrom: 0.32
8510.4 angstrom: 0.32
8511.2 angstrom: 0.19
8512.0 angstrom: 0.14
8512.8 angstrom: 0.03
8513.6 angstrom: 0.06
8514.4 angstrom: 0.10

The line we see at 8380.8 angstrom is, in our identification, [O II]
